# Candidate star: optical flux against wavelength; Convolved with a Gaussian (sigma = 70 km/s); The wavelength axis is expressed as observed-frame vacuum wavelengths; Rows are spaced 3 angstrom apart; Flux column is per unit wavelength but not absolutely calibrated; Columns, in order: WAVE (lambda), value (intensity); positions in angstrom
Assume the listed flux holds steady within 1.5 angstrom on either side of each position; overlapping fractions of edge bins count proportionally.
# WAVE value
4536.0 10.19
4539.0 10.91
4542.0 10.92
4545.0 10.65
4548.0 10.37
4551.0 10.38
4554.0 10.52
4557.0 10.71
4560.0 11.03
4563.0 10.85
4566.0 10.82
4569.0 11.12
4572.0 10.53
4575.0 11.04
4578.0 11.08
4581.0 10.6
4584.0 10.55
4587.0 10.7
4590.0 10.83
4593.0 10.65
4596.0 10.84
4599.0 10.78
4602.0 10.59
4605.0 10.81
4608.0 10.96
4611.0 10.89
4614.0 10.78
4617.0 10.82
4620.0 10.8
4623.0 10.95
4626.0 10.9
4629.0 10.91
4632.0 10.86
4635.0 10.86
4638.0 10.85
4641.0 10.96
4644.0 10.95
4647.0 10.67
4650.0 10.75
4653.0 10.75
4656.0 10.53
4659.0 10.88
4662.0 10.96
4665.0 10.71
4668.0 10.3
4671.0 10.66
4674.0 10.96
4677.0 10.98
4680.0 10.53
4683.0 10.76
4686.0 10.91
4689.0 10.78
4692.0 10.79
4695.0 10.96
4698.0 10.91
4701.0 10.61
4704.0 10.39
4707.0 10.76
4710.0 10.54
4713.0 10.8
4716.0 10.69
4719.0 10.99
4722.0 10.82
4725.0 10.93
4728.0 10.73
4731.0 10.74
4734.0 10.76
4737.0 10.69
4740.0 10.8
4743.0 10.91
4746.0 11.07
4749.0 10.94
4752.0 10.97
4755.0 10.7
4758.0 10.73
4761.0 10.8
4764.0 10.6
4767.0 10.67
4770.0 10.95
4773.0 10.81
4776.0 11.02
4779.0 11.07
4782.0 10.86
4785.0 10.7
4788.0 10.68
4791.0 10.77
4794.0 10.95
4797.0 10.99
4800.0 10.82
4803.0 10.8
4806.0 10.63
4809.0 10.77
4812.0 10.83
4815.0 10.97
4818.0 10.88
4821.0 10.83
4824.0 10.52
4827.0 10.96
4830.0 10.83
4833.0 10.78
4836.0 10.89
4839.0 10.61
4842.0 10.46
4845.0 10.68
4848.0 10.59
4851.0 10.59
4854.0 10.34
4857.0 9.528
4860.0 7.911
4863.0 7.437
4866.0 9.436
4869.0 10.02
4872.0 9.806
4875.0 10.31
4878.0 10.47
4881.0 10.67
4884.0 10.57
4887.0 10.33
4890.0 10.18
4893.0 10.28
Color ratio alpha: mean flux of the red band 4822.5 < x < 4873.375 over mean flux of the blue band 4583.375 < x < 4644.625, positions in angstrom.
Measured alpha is 0.9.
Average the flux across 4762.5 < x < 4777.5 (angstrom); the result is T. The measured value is 10.8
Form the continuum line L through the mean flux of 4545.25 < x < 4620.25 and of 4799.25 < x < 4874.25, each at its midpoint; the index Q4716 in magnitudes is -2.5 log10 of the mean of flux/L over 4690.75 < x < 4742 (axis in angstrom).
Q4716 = -0.02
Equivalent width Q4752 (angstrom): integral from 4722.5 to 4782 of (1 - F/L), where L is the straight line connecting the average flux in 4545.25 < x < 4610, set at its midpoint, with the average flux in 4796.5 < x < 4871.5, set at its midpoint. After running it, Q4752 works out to -2.0 angstrom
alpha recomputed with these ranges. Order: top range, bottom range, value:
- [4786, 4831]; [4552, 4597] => 1.00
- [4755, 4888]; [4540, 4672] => 0.97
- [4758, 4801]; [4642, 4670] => 1.01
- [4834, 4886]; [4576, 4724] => 0.93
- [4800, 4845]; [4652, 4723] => 1.00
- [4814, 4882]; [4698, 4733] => 0.95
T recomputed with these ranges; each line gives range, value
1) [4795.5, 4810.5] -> 10.8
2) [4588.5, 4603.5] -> 10.7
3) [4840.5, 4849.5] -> 10.6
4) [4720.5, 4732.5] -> 10.8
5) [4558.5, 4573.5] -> 10.9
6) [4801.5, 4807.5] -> 10.7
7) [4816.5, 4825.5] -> 10.7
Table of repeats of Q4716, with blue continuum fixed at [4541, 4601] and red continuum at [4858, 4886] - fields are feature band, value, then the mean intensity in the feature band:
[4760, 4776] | -0.08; 10.8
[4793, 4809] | -0.10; 10.8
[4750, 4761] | -0.08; 10.8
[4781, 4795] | -0.09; 10.8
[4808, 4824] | -0.10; 10.8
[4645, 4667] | -0.03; 10.7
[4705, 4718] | -0.05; 10.7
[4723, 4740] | -0.06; 10.8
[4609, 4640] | -0.03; 10.9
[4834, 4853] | -0.10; 10.6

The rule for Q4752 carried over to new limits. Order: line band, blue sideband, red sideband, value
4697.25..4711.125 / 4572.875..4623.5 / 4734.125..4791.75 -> 0.24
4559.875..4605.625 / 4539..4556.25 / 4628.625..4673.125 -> -0.57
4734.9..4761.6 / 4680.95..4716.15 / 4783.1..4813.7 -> -0.19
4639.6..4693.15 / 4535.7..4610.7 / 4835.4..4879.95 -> -1.48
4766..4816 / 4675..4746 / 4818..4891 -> -1.81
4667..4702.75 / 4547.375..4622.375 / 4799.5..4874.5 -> -0.61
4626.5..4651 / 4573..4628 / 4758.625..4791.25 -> -0.11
